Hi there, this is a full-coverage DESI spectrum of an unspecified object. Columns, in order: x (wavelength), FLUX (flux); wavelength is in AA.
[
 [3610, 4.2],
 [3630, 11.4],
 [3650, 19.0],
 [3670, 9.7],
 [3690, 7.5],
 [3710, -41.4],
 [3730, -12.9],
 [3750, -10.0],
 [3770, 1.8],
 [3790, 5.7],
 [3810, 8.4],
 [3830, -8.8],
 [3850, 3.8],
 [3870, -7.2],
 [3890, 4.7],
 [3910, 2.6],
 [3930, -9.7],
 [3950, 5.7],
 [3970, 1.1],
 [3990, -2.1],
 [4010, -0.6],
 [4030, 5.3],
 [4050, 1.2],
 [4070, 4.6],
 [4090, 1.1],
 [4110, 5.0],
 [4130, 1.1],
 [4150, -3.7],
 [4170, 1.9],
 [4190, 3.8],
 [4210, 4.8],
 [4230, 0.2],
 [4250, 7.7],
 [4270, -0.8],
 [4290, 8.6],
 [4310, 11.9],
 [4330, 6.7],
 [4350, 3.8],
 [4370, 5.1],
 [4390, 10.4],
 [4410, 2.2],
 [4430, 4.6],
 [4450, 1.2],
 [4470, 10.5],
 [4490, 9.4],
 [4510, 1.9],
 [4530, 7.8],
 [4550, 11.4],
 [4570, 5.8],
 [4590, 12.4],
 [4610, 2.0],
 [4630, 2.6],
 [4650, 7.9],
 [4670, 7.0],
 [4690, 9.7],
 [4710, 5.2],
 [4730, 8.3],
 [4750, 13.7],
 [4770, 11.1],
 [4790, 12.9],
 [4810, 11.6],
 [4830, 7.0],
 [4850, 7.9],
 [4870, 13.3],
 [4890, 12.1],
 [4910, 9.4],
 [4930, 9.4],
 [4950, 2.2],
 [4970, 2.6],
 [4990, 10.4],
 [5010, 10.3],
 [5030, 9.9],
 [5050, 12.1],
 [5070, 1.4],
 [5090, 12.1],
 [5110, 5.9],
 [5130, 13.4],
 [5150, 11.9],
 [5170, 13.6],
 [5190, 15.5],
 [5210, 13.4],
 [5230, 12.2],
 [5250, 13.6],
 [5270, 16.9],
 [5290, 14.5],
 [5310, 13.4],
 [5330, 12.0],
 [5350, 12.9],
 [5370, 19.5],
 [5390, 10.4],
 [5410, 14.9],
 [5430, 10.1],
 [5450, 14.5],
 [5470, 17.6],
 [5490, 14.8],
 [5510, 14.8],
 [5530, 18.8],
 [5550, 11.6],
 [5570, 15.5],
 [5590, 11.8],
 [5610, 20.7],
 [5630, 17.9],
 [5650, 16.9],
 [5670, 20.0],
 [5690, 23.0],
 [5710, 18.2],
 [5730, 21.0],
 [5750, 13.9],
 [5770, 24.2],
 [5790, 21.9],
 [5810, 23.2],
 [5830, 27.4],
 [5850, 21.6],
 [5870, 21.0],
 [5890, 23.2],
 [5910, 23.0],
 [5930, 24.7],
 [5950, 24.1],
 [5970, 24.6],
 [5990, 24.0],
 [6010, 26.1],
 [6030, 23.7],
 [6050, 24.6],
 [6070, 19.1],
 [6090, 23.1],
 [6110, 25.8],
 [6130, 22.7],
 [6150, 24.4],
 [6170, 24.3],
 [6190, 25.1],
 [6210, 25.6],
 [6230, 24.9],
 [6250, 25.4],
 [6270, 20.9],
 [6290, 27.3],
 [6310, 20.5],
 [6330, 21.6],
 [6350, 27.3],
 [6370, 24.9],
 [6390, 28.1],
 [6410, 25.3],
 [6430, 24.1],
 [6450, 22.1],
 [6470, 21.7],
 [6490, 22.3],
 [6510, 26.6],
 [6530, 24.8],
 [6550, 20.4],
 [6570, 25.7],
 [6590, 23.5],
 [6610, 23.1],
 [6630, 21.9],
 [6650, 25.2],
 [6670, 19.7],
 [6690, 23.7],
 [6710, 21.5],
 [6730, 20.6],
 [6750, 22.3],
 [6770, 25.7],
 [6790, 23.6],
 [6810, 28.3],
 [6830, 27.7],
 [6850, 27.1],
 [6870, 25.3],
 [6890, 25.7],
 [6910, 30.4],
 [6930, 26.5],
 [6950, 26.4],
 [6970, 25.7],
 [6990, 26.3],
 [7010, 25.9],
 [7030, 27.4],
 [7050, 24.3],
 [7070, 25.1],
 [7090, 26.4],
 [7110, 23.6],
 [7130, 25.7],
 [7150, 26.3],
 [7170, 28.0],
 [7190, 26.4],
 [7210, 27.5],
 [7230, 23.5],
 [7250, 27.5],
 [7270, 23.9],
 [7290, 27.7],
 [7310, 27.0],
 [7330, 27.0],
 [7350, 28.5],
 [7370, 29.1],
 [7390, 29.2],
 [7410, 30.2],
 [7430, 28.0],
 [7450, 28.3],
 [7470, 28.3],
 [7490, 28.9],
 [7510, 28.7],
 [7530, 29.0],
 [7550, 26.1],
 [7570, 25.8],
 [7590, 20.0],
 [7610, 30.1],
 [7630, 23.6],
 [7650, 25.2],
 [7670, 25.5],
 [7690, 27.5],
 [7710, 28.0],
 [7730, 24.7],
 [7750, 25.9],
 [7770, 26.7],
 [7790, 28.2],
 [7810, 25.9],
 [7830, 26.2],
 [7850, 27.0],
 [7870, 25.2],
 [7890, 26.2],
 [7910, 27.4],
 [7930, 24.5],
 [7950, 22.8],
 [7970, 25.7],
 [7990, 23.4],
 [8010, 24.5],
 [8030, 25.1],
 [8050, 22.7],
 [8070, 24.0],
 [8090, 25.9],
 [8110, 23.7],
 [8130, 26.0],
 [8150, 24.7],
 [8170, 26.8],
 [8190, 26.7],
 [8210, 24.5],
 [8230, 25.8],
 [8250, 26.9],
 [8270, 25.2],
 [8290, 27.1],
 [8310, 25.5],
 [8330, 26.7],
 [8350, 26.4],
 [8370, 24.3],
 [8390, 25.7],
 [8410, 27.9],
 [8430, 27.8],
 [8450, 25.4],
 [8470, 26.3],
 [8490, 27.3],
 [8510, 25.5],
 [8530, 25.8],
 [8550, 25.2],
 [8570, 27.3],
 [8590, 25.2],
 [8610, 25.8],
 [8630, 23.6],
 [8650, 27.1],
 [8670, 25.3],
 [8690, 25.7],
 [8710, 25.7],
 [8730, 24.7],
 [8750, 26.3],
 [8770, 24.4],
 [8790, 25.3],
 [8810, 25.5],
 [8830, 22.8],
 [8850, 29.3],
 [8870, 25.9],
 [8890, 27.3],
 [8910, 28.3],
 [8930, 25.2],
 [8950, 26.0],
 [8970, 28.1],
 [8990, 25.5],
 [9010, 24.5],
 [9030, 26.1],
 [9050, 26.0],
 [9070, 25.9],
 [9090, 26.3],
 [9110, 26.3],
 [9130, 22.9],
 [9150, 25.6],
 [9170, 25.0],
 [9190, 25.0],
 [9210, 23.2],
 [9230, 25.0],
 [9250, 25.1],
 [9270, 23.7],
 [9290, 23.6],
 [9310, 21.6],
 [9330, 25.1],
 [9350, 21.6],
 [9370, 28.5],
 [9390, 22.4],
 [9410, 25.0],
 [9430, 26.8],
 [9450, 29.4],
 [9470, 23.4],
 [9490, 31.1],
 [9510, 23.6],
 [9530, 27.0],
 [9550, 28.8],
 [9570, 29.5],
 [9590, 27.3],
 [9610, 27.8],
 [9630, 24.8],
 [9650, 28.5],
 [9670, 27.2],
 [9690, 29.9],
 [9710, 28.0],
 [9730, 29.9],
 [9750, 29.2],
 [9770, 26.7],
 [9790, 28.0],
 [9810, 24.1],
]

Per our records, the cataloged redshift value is 0.29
